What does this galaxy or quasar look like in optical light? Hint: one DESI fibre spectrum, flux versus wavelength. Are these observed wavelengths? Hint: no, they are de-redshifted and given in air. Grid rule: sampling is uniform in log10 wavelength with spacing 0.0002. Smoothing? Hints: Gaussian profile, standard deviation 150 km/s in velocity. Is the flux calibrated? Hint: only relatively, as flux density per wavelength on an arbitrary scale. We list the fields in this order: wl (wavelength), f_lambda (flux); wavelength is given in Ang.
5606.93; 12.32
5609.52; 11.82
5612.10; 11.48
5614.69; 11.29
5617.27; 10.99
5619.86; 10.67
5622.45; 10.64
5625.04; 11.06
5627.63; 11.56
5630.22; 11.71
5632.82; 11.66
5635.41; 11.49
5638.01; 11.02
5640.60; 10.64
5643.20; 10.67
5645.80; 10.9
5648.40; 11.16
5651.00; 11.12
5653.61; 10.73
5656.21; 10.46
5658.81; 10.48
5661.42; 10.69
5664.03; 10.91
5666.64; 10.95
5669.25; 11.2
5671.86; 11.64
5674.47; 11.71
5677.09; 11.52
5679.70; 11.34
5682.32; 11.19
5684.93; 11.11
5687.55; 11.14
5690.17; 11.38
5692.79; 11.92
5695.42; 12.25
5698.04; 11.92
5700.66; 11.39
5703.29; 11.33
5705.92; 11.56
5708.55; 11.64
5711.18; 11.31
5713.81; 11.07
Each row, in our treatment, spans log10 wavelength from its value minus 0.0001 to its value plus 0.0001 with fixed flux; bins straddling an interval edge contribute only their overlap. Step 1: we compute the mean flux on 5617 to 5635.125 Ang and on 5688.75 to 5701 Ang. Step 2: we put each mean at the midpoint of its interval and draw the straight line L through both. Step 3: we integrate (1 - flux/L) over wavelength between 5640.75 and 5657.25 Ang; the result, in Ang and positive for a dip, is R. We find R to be 0.83 Ang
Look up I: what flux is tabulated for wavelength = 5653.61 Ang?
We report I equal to 10.73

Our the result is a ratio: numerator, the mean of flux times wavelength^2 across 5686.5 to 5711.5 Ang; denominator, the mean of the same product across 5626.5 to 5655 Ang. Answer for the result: 1.06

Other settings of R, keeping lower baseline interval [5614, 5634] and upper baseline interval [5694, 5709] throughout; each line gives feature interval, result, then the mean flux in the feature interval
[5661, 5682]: 0.4 Ang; 11.3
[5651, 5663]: 0.8 Ang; 10.7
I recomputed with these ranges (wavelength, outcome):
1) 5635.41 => 11.49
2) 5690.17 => 11.38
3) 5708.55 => 11.64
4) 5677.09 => 11.52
